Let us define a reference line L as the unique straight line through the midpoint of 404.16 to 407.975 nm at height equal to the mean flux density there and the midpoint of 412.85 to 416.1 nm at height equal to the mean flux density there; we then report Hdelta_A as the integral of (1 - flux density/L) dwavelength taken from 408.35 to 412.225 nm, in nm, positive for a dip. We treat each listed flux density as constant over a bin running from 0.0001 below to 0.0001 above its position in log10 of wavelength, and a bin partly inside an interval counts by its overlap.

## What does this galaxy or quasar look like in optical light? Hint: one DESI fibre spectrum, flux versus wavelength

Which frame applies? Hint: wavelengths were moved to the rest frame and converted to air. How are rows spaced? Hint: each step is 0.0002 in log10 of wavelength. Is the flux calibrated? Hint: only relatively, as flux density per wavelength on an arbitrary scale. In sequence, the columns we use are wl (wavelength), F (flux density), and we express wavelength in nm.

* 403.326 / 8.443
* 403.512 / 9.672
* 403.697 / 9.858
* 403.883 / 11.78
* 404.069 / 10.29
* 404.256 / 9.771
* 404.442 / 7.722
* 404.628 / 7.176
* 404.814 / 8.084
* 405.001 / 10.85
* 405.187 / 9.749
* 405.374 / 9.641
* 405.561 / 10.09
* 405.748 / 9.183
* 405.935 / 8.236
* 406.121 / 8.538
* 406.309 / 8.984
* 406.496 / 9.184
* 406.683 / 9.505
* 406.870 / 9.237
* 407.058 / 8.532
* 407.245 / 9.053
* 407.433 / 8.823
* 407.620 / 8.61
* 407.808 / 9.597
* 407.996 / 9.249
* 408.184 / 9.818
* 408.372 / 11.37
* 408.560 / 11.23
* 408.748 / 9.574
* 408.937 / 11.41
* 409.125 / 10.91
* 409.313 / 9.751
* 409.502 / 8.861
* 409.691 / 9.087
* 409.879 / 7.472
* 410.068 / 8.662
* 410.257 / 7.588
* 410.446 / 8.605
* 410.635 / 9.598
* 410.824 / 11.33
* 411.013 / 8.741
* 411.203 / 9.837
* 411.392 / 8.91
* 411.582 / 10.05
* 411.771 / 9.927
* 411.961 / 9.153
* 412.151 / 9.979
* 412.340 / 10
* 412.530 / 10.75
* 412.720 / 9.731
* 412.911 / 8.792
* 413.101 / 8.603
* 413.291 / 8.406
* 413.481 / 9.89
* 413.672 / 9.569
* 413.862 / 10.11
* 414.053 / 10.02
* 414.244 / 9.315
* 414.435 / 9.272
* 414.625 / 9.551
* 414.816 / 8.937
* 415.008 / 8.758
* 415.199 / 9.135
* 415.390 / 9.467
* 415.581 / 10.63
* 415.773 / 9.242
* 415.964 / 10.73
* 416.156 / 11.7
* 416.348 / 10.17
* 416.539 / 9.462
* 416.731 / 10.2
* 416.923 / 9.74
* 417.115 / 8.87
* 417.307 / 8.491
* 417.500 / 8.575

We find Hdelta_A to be -0.140 nm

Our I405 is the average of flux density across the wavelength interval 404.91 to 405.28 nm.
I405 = 10.3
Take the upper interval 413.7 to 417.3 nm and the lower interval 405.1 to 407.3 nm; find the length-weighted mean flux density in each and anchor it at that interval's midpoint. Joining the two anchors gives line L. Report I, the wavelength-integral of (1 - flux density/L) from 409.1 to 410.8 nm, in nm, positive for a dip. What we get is 0.075 nm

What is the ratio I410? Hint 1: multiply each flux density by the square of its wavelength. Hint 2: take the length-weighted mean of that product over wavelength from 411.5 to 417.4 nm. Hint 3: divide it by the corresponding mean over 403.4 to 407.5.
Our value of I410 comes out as 1.09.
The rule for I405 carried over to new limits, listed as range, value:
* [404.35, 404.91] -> 7.68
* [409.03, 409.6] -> 9.84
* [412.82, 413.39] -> 8.62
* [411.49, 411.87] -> 9.99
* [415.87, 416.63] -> 10.5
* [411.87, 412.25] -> 9.59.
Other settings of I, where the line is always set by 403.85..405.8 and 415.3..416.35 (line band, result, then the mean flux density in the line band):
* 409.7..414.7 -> 0.33 nm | 9.38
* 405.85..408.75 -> 0.09 nm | 9.35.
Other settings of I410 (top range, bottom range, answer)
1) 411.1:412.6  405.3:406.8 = 1.10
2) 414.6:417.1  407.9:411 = 1.05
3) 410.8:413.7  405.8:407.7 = 1.11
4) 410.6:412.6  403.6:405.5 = 1.07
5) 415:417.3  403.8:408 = 1.12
